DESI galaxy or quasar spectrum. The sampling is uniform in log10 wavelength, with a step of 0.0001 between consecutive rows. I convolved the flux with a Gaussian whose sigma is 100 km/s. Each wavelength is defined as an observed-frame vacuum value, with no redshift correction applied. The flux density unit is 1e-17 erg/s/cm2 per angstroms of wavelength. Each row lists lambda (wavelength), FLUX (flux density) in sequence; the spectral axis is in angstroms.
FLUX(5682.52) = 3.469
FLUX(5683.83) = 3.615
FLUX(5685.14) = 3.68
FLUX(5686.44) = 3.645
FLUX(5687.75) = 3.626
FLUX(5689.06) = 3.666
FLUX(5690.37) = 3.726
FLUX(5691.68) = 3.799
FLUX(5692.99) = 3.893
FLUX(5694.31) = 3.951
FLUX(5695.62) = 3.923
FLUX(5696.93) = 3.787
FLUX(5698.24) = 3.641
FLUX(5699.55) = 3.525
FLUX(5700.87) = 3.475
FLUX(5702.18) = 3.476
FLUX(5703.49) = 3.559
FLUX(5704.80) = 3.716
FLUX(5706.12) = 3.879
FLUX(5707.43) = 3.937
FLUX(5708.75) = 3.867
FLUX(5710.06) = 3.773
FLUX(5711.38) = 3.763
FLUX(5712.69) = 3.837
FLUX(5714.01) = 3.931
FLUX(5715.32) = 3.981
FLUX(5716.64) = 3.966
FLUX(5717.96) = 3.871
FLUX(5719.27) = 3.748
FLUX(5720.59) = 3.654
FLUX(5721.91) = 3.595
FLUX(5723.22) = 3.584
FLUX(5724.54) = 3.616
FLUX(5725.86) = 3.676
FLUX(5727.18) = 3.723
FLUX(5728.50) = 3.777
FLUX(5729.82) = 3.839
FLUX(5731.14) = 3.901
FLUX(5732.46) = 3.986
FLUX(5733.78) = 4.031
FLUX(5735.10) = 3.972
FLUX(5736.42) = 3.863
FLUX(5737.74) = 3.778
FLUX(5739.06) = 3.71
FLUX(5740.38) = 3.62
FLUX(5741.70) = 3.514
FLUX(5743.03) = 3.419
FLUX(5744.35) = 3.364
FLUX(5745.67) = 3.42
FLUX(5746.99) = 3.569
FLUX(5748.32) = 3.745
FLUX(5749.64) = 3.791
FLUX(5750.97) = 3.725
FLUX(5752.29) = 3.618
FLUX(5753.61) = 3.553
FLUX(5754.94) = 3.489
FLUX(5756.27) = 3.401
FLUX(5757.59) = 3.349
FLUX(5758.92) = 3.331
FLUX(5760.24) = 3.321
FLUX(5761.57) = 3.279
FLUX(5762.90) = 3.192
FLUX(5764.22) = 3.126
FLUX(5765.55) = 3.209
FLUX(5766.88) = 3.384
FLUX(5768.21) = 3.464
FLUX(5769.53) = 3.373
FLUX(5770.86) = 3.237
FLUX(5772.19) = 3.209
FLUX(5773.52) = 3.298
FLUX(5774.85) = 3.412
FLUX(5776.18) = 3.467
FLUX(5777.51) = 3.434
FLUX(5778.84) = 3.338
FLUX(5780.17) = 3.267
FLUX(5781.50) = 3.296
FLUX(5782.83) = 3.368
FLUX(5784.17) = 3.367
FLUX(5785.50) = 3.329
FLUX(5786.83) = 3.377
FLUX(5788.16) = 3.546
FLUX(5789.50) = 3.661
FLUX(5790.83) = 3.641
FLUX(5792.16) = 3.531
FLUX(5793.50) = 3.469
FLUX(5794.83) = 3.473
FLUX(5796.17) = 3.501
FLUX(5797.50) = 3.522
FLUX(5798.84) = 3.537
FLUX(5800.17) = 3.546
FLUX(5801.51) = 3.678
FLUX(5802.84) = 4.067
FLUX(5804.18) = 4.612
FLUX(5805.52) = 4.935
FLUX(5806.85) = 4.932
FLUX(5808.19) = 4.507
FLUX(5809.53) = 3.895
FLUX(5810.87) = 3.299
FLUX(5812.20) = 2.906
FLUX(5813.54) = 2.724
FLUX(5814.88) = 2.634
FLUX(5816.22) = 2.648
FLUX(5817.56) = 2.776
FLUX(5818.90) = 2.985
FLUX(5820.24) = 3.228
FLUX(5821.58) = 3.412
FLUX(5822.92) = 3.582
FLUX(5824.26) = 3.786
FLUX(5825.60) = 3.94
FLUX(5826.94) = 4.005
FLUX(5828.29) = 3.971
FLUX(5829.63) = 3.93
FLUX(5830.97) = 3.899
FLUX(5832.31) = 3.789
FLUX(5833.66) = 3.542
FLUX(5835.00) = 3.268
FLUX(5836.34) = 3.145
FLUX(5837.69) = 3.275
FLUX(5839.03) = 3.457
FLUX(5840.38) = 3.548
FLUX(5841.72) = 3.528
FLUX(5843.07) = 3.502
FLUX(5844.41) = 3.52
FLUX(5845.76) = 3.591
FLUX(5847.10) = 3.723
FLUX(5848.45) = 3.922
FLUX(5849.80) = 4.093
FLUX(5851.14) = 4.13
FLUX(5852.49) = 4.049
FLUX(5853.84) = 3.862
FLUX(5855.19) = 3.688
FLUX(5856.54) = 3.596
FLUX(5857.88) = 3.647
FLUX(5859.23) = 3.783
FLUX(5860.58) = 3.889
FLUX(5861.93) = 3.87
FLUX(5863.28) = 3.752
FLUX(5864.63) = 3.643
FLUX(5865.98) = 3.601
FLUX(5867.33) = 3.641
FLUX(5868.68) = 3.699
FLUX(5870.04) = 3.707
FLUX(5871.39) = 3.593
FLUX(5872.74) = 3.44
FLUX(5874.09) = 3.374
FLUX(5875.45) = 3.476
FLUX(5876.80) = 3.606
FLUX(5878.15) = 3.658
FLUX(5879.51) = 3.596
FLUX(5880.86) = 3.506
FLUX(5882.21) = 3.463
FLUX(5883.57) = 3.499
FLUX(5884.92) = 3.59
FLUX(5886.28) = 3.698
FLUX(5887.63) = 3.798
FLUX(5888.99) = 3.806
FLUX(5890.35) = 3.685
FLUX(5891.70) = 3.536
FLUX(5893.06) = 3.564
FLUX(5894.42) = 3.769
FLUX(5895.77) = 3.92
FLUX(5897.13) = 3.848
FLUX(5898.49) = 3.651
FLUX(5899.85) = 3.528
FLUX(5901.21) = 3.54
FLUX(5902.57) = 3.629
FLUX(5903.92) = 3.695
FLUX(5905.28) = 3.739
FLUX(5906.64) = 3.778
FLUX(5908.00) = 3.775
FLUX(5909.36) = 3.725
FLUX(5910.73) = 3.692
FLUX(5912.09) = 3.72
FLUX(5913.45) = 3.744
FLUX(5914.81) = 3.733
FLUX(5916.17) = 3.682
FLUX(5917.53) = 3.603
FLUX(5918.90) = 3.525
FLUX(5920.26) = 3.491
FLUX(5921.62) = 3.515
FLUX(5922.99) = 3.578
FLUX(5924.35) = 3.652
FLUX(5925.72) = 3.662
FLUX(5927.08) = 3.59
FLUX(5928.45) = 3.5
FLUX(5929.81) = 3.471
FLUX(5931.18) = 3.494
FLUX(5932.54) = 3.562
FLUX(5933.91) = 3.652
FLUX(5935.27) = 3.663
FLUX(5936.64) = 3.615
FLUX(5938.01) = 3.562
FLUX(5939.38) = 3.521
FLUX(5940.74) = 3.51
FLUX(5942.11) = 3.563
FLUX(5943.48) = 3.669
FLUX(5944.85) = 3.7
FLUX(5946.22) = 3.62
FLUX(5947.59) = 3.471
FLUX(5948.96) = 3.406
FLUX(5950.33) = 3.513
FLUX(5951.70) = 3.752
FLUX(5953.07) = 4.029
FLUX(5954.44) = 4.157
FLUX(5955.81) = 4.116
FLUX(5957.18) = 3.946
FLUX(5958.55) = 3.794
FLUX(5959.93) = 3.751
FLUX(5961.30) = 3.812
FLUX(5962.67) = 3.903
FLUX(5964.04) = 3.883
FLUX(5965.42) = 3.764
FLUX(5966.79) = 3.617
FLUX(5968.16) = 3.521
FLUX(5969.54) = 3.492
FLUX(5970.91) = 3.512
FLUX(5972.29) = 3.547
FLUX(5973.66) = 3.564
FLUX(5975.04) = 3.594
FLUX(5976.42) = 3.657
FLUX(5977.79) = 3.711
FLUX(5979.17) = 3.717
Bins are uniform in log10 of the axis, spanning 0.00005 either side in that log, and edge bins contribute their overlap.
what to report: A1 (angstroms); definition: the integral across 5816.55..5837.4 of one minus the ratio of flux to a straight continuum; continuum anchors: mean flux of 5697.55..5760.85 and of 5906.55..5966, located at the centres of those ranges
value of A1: 0.85 angstroms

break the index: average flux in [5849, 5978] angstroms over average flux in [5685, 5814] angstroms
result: 1.0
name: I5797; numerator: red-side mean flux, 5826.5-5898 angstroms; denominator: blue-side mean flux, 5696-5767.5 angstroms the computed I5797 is 1.01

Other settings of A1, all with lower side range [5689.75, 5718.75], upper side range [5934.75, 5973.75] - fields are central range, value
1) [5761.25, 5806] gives 3.0 angstroms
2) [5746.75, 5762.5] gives 1.1 angstroms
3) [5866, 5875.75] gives 0.4 angstroms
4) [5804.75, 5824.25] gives 1.4 angstroms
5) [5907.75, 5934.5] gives 0.6 angstroms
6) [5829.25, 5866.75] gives 0.5 angstroms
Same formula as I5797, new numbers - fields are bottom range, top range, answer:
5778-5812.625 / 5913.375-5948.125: 0.97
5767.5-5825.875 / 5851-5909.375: 1.05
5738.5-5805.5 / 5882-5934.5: 1.04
